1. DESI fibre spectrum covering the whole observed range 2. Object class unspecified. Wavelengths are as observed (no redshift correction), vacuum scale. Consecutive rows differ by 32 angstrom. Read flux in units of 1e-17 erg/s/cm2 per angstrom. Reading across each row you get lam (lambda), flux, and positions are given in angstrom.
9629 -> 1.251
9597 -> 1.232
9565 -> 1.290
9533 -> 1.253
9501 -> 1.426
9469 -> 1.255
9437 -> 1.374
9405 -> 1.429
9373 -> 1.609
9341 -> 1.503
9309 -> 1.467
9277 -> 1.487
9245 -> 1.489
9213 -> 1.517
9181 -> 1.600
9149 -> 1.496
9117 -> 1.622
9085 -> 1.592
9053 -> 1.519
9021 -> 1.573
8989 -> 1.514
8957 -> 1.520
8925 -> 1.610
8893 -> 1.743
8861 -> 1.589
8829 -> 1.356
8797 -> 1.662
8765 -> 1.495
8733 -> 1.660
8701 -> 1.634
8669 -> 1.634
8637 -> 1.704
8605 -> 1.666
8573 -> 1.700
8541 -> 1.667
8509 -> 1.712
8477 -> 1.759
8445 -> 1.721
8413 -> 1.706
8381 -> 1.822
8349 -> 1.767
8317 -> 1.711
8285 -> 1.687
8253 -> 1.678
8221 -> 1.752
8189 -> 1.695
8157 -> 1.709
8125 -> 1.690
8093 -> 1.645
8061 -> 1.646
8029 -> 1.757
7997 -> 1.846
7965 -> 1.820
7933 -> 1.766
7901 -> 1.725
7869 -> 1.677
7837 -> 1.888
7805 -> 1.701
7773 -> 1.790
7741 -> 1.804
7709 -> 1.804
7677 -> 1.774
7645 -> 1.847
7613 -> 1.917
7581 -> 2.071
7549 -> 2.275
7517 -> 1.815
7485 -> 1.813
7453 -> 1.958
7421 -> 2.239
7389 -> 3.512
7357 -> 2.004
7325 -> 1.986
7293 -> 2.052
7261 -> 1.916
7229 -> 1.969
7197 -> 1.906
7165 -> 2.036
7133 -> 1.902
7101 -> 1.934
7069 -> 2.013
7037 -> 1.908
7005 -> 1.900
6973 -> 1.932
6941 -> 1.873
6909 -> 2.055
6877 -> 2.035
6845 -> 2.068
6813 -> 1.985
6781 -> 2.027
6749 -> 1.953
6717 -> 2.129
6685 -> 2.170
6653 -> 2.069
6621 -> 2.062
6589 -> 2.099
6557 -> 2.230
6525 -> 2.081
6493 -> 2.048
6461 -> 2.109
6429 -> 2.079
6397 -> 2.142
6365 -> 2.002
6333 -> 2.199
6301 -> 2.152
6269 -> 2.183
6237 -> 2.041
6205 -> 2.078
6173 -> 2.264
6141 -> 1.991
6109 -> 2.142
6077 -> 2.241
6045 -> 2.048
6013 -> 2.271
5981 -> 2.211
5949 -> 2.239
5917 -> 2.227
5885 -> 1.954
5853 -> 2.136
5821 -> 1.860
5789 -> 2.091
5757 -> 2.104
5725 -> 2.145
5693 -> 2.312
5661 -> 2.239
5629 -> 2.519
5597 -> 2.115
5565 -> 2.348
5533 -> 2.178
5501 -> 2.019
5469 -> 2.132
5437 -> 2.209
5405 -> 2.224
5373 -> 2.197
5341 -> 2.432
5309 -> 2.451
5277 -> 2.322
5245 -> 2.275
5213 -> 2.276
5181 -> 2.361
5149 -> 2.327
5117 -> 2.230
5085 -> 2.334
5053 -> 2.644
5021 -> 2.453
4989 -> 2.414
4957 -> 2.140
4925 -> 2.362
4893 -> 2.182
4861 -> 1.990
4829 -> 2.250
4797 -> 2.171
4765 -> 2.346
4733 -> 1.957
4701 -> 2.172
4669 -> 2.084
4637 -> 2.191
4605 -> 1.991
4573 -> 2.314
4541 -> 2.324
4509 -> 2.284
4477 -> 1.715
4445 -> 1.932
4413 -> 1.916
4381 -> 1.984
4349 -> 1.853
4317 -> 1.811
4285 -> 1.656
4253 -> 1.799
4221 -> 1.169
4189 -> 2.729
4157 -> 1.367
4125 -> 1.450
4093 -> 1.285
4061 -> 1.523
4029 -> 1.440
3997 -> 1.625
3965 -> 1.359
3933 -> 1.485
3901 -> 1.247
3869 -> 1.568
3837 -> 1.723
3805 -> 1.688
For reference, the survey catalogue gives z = 0.12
